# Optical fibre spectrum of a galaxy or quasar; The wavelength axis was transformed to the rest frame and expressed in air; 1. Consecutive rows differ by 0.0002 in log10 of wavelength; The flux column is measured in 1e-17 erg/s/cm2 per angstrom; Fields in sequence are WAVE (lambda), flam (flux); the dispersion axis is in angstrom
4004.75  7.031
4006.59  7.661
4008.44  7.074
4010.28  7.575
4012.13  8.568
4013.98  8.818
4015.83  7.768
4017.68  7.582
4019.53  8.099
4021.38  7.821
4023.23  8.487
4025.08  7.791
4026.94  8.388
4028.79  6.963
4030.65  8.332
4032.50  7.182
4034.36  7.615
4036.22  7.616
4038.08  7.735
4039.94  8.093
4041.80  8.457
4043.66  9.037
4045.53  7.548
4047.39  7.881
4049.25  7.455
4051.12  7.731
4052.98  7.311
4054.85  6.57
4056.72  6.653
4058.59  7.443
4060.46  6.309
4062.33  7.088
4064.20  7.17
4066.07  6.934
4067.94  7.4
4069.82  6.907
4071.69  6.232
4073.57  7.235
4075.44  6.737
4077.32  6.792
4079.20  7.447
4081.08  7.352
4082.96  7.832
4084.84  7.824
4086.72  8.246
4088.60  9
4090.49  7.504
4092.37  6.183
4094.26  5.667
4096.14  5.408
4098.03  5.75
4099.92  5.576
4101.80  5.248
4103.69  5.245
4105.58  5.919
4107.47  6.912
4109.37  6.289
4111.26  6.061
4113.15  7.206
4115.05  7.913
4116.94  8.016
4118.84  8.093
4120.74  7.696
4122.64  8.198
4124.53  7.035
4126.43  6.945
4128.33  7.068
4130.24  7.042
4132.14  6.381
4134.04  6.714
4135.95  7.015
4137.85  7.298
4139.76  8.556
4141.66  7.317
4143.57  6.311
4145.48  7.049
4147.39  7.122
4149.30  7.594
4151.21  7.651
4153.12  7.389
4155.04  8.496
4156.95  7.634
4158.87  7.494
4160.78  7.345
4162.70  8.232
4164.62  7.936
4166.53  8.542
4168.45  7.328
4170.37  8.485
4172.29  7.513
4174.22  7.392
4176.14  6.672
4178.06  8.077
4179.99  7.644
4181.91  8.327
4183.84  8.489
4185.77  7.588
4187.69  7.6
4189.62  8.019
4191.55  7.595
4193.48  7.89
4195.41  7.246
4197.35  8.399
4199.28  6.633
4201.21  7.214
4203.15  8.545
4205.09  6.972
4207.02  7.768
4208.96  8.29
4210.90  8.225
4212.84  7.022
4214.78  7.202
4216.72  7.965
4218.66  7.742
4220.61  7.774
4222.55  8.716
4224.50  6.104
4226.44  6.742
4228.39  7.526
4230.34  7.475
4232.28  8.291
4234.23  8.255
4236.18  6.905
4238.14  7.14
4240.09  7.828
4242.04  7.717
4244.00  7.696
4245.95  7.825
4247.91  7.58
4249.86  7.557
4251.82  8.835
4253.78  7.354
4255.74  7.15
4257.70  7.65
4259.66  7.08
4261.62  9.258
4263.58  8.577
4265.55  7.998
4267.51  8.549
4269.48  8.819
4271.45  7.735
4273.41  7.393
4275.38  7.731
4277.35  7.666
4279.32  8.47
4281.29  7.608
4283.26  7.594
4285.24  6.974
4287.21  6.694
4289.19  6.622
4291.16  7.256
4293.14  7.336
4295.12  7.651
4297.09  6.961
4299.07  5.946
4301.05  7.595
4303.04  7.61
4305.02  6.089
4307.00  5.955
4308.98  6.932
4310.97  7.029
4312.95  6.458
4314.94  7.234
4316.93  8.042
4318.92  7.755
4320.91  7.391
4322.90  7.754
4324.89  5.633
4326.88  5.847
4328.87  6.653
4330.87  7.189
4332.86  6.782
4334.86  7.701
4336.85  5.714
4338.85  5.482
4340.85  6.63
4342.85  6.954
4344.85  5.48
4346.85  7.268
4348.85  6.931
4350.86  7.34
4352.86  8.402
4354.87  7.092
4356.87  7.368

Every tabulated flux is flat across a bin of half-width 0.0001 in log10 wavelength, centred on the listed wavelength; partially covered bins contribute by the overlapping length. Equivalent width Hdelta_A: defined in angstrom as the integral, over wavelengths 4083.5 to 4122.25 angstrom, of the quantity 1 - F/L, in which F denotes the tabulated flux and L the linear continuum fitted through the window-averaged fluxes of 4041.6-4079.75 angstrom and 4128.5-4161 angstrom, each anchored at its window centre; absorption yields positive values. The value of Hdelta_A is 2.4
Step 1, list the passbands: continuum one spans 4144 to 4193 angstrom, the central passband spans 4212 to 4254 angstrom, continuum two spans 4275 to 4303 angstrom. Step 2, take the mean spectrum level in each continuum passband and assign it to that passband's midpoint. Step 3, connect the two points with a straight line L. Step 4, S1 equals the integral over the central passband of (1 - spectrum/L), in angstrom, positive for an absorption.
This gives -0.7 angstrom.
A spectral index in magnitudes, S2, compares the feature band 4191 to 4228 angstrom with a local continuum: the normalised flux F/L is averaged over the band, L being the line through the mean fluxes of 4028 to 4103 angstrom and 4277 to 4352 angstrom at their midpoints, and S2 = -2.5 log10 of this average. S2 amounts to -0.08 mag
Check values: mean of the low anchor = 7.18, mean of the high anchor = 6.95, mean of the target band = 7.58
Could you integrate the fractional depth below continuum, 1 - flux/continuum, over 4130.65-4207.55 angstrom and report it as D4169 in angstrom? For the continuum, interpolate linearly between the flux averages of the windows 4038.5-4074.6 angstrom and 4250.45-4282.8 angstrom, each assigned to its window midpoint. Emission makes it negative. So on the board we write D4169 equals 1.03 angstrom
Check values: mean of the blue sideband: 7.34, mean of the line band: 7.58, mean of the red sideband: 7.98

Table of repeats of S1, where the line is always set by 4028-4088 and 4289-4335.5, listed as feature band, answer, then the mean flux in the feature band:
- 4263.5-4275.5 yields -1.80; 8.11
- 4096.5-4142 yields 2.73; 6.87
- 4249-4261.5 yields -1.14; 7.72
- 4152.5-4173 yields -1.78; 7.87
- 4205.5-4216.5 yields -0.81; 7.69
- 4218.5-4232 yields -0.64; 7.47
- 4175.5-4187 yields -0.99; 7.83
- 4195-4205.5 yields -0.54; 7.54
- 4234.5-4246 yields -0.71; 7.54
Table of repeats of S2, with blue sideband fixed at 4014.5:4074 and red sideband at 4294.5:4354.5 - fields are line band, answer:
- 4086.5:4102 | 0.146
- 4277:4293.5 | -0.057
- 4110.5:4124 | -0.035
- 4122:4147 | 0.028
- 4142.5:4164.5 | -0.032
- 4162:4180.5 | -0.078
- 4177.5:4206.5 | -0.081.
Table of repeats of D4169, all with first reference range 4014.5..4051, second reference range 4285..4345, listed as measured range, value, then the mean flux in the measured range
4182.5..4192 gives -0.75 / 7.89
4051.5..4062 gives 1.19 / 6.92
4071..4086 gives 0.99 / 7.21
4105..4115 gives 1.28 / 6.62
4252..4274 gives -3.05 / 8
